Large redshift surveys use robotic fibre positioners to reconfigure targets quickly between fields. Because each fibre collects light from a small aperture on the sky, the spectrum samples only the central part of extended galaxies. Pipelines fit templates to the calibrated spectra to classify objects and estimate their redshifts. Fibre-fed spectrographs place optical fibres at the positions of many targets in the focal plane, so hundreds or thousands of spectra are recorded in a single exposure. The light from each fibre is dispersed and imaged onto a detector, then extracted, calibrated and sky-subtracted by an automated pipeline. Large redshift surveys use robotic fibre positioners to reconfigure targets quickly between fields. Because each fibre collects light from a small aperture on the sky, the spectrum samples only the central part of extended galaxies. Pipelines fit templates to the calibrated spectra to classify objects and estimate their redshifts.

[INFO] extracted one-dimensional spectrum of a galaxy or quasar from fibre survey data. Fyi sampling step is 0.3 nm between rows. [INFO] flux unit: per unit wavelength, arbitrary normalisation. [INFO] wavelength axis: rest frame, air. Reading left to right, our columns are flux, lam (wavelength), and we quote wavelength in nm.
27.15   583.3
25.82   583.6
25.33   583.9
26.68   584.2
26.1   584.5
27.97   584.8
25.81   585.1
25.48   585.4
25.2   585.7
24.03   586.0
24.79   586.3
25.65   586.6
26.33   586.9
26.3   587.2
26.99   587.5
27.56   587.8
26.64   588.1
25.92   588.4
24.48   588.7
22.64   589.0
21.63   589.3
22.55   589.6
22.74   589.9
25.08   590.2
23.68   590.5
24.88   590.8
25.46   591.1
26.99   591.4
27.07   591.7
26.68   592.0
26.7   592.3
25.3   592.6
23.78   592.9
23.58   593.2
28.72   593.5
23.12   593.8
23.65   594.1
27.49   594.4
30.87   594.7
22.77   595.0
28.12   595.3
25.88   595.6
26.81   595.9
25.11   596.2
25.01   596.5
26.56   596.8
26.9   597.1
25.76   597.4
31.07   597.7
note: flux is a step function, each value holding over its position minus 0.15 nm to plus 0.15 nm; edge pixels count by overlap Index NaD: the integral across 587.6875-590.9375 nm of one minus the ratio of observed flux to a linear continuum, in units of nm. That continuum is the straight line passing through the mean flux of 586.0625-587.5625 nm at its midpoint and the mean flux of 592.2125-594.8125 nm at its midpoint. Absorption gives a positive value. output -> 0.192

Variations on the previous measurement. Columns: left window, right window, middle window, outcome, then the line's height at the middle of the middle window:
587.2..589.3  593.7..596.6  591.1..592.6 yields -0.05 nm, 25.7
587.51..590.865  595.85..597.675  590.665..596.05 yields -0.11 nm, 25.5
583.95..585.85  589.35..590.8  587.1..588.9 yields -0.12 nm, 24.6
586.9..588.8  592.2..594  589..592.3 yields 0.13 nm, 25.7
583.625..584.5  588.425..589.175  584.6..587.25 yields -0.06 nm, 25.2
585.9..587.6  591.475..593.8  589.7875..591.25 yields 0.08 nm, 25.8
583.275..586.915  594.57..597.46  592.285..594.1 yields 0.09 nm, 26.2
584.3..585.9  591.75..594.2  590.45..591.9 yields -0.02 nm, 25.5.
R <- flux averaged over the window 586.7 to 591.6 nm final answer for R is 25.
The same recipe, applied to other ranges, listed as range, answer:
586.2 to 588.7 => 26.2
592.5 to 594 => 24.8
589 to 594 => 24.8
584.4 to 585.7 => 26.2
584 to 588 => 26.1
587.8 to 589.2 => 25.1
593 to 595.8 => 26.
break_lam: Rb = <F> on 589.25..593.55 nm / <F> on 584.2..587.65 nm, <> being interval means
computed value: 0.96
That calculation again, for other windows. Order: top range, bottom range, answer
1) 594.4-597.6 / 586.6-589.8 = 1.06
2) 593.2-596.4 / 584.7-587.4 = 1.02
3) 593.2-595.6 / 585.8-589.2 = 1.03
